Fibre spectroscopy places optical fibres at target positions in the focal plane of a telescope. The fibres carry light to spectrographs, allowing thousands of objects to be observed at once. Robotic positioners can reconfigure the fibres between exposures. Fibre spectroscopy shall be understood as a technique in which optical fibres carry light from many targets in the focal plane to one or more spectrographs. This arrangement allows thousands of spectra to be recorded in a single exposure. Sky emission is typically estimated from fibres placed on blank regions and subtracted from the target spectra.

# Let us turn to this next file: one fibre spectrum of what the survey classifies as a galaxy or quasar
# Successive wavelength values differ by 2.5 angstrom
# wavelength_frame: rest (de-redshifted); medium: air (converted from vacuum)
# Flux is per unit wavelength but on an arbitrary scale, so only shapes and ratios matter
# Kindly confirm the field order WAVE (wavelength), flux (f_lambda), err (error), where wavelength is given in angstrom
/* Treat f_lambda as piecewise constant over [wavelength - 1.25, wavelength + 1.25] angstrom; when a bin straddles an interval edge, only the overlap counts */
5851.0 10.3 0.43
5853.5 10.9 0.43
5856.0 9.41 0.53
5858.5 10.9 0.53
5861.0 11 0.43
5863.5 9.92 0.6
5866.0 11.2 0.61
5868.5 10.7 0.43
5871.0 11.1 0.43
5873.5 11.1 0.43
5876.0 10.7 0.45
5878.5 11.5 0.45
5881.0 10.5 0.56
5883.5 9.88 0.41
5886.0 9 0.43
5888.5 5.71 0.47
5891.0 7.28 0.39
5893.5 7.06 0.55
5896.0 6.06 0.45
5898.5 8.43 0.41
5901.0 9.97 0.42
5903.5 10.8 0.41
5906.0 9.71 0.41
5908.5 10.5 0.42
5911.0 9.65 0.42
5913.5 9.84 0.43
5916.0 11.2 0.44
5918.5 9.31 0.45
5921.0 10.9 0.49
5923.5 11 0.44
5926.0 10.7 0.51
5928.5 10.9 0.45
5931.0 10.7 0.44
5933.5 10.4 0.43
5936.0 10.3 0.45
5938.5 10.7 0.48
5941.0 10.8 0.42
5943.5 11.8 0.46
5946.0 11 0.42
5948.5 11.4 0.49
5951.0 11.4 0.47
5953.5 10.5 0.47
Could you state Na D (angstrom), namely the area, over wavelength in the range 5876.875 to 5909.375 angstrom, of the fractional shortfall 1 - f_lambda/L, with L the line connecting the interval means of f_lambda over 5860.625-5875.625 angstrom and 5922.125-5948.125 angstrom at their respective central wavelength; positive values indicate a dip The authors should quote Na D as 5.6 angstrom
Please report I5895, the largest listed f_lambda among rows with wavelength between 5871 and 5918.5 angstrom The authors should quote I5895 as 11.5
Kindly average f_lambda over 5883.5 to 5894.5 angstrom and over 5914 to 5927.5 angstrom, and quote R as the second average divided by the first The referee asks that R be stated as 1.40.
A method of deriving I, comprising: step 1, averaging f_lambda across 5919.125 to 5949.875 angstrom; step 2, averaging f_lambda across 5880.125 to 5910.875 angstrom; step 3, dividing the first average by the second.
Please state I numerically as 1.24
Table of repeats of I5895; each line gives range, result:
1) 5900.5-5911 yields 10.8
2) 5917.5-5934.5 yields 11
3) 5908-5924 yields 11.2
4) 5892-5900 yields 8.43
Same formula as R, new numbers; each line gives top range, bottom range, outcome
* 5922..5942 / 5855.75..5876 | 1.00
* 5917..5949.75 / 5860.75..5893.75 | 1.10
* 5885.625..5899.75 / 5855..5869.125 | 0.68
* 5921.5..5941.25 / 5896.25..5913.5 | 1.11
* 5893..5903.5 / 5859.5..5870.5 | 0.77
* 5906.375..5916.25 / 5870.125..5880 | 0.92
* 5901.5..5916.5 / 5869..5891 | 1.04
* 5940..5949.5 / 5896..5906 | 1.21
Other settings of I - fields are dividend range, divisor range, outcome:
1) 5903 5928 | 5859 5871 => 0.96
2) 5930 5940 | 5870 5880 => 0.95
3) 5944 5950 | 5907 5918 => 1.10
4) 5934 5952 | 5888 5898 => 1.64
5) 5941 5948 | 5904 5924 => 1.10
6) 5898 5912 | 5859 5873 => 0.92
